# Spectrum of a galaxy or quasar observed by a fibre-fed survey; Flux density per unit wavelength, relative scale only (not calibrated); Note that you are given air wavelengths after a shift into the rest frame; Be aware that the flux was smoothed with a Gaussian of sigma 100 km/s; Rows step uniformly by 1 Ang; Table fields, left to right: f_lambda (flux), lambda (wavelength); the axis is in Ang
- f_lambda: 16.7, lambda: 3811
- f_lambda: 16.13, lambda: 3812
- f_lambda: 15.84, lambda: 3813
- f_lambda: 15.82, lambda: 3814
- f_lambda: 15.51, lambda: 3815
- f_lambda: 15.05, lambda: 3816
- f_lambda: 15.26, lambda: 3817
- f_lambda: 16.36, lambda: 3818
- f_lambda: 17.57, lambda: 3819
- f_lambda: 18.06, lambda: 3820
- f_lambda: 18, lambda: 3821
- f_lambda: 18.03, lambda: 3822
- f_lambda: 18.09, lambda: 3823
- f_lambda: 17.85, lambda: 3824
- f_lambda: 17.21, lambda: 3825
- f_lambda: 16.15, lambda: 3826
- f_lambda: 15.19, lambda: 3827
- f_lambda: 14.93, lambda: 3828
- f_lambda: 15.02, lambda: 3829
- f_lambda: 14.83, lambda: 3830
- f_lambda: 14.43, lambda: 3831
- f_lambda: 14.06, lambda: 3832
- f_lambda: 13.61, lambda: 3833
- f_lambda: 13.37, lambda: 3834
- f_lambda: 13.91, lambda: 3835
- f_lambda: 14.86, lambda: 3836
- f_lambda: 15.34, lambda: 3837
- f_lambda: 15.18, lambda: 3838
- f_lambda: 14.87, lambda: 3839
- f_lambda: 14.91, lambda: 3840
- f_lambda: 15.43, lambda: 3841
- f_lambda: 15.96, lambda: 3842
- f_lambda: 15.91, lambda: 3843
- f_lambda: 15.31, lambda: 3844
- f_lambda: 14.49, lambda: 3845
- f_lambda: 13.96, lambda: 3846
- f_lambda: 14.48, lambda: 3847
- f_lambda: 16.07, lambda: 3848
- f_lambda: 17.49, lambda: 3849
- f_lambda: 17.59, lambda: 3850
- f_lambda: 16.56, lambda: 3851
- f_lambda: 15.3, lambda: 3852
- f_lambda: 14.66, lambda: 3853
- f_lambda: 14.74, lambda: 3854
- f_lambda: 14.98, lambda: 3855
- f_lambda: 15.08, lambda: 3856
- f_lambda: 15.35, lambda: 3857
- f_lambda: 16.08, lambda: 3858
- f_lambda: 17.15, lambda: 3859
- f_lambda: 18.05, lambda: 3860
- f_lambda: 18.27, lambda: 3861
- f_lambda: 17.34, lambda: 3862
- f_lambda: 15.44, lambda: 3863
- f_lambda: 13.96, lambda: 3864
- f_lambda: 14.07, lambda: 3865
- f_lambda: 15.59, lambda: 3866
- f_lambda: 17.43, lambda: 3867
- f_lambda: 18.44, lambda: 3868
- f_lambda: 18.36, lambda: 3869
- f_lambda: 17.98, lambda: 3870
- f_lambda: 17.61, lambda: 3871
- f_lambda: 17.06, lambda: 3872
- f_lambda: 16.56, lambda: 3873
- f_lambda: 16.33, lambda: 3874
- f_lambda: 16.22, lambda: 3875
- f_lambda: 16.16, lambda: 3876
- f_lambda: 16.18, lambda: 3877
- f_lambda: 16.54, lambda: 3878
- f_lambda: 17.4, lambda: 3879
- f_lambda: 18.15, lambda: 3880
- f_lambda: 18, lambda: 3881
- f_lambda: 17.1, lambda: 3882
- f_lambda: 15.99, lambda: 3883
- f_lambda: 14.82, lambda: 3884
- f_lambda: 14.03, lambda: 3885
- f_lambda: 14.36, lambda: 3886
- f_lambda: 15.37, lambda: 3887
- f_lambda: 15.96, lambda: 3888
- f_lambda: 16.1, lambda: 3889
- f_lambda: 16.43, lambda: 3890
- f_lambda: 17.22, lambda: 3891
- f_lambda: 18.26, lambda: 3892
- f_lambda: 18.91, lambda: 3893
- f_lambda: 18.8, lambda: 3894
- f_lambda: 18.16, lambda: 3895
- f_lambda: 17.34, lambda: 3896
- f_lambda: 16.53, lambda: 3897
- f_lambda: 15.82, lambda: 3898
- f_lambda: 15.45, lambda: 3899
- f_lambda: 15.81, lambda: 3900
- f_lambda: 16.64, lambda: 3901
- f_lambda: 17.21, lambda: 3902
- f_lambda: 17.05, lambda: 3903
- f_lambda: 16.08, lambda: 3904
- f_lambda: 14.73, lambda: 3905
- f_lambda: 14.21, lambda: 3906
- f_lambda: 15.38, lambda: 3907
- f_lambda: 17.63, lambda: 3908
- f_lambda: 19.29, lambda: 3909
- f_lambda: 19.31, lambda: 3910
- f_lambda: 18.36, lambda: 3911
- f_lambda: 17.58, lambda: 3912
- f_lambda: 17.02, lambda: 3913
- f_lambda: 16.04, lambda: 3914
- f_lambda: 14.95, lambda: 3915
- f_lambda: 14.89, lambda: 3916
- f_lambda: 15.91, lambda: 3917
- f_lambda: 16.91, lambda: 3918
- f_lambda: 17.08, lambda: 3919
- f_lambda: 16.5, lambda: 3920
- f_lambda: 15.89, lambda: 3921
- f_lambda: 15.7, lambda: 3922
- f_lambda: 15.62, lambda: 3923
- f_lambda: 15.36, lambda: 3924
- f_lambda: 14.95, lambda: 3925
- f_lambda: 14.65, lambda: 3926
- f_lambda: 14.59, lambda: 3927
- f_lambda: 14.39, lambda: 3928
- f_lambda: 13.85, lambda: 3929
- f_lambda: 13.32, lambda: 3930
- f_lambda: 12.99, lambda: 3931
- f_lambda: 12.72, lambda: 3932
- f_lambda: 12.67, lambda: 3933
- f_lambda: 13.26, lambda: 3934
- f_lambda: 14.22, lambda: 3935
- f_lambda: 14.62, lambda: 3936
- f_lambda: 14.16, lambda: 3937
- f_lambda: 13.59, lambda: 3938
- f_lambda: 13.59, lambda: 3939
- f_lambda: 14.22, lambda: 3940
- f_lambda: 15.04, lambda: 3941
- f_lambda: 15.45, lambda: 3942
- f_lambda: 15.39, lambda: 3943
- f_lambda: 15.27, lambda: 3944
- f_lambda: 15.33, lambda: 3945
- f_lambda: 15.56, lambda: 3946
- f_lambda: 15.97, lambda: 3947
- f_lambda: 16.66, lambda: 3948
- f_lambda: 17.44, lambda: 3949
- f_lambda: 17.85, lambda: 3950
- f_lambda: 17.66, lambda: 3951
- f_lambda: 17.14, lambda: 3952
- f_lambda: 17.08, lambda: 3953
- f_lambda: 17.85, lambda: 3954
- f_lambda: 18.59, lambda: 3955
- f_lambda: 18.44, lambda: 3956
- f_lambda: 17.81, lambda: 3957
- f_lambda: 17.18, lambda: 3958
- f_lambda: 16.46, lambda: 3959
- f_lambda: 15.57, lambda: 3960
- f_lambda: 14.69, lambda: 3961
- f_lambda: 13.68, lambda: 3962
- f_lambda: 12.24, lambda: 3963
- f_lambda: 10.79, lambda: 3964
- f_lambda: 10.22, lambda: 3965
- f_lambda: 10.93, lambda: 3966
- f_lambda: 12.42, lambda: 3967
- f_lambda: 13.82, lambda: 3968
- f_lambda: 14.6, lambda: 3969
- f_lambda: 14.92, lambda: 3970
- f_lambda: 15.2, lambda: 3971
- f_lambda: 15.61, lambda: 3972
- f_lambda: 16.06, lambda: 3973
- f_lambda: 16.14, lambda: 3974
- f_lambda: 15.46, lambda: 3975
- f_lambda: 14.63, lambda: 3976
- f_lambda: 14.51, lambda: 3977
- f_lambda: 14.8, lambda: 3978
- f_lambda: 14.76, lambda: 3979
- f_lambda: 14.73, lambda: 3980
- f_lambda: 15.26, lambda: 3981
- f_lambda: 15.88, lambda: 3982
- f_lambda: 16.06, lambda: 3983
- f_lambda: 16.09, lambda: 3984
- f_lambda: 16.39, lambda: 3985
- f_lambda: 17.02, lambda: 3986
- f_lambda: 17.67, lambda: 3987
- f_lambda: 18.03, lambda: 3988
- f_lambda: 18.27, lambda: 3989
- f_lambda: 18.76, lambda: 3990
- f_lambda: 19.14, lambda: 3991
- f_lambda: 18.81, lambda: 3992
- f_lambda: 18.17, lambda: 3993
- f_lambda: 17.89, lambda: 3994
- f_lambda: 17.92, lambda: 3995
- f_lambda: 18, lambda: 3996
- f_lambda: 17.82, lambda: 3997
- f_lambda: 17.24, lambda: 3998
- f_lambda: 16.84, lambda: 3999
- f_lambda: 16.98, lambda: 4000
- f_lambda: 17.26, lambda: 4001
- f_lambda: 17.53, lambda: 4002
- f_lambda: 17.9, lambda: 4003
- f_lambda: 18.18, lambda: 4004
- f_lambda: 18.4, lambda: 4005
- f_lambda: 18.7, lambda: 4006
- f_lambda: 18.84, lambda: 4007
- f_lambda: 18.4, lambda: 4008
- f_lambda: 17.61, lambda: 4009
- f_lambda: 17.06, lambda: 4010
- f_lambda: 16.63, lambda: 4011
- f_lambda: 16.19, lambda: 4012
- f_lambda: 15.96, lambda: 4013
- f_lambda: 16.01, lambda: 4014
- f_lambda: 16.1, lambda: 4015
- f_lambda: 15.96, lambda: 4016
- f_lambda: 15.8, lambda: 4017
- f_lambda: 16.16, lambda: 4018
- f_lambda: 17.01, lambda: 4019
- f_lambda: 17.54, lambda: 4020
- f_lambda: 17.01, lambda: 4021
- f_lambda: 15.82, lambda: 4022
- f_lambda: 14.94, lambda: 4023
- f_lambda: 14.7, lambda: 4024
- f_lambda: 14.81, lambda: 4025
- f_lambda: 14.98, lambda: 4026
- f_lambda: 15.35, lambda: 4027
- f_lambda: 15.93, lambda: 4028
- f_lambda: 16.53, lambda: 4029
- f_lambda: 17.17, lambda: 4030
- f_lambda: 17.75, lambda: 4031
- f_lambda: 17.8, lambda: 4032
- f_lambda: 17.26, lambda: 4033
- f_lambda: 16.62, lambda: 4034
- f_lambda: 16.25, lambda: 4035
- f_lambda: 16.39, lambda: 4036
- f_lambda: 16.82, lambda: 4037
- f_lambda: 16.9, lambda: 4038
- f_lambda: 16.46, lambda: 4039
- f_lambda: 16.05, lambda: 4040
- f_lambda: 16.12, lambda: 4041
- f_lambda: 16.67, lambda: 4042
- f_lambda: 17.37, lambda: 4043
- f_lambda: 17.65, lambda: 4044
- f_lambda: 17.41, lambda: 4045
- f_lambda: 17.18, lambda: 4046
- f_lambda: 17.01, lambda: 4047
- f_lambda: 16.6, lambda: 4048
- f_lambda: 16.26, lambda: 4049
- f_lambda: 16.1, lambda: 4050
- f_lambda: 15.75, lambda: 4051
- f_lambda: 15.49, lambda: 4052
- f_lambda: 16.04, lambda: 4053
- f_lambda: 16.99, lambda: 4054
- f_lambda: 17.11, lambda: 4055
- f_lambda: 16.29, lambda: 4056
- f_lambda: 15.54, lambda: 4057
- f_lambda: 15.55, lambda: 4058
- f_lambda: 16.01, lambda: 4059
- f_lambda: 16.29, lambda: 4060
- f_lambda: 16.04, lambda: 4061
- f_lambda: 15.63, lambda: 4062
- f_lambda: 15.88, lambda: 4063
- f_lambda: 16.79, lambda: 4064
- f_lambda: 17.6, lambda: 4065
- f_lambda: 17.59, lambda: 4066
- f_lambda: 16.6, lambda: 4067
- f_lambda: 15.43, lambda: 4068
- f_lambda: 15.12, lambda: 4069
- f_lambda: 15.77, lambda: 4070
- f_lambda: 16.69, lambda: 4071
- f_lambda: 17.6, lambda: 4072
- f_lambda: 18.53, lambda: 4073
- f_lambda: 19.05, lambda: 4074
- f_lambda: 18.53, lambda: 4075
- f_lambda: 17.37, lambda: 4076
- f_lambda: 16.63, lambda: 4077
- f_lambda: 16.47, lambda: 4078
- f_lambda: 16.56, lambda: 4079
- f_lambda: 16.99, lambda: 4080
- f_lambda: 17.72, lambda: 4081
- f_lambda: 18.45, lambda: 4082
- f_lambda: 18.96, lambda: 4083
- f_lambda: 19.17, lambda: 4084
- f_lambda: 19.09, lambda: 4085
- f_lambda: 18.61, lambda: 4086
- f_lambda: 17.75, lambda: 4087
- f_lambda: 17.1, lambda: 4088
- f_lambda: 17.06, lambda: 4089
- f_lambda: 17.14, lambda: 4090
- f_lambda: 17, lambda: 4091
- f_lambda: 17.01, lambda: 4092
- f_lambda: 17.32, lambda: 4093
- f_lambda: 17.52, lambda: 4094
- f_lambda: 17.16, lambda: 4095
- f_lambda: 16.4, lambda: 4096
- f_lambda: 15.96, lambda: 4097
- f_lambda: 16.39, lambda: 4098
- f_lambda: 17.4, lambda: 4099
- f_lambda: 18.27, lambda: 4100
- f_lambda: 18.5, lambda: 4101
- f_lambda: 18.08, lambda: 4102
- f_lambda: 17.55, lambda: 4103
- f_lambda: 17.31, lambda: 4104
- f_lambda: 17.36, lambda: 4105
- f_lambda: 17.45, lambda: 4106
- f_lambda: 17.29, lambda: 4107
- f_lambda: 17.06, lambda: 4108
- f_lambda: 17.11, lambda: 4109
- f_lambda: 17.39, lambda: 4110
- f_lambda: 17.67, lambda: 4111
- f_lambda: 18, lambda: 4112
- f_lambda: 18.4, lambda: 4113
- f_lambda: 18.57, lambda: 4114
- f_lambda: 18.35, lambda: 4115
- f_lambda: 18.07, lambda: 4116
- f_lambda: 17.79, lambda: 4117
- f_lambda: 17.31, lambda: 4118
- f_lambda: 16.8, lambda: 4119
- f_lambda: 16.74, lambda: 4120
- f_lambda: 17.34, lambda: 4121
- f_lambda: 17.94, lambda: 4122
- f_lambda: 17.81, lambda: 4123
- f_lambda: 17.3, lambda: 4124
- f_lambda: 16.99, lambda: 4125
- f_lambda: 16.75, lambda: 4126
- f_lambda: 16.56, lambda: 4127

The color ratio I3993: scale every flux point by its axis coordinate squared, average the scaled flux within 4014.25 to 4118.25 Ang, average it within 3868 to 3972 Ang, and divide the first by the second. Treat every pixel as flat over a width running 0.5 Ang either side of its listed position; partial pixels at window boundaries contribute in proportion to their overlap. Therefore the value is 1.2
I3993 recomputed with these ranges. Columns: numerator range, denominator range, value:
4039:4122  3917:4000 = 1.16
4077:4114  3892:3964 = 1.20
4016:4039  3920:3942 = 1.20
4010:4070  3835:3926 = 1.09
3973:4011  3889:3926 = 1.07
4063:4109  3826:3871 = 1.25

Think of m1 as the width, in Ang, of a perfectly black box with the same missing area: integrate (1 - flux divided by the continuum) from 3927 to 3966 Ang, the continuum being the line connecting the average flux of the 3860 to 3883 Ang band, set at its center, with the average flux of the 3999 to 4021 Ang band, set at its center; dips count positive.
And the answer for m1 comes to 4.6 Ang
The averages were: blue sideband 16.8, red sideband 17.1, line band 15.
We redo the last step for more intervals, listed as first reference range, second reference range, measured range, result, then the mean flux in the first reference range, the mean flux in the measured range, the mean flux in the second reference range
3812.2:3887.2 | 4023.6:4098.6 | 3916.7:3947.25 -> 2.8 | 16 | 14.8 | 16.8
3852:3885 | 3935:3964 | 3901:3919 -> -0.6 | 16.4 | 16.6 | 15.8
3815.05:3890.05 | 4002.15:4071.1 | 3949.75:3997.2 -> 1.1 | 16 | 16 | 16.6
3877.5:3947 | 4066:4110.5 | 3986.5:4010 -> -2.0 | 15.8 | 18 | 17.4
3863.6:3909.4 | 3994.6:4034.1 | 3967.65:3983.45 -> 1.5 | 16.6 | 15.2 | 16.9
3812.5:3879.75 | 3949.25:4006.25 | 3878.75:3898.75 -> -0.8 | 16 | 16.7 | 16.3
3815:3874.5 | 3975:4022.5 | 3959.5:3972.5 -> 2.6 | 15.9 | 13.4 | 17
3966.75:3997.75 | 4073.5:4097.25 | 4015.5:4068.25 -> 2.0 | 16.3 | 16.4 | 17.6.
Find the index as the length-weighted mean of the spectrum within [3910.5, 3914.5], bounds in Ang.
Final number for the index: 17.2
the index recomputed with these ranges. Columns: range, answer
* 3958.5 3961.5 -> 15.6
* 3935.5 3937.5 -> 14.4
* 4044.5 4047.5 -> 17.2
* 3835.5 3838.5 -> 15.1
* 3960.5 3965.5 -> 12.3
